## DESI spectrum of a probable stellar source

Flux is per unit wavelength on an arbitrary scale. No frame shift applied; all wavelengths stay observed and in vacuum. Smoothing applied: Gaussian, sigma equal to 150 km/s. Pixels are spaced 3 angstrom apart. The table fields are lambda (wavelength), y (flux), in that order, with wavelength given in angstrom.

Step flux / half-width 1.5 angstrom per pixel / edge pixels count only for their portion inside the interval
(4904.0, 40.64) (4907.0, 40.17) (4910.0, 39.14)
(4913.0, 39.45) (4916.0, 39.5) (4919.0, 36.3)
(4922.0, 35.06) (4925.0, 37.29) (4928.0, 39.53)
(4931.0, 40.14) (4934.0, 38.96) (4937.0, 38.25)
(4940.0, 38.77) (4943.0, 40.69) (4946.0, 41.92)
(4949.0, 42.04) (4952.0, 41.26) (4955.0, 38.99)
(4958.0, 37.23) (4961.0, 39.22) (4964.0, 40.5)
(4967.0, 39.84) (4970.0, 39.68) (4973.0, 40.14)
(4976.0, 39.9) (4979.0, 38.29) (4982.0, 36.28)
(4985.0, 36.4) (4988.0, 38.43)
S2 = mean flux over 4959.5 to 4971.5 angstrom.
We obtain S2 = 39.8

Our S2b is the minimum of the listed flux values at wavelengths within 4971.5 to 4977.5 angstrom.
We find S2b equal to 39.9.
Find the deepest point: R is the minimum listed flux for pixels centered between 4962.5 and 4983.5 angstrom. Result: 36.28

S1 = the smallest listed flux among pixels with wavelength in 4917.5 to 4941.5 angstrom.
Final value 35.06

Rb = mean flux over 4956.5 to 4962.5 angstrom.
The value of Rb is 38.2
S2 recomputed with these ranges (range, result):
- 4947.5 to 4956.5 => 40.8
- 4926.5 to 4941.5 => 39.1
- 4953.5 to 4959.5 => 38.1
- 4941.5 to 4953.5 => 41.5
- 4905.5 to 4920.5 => 38.9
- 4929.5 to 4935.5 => 39.6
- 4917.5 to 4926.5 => 36.2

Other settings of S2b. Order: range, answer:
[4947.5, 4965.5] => 37.23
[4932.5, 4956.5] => 38.25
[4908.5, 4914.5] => 39.14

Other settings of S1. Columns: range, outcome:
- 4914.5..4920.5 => 36.3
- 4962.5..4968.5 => 39.84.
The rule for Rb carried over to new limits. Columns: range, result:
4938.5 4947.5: 40.5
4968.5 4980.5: 39.5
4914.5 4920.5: 37.9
